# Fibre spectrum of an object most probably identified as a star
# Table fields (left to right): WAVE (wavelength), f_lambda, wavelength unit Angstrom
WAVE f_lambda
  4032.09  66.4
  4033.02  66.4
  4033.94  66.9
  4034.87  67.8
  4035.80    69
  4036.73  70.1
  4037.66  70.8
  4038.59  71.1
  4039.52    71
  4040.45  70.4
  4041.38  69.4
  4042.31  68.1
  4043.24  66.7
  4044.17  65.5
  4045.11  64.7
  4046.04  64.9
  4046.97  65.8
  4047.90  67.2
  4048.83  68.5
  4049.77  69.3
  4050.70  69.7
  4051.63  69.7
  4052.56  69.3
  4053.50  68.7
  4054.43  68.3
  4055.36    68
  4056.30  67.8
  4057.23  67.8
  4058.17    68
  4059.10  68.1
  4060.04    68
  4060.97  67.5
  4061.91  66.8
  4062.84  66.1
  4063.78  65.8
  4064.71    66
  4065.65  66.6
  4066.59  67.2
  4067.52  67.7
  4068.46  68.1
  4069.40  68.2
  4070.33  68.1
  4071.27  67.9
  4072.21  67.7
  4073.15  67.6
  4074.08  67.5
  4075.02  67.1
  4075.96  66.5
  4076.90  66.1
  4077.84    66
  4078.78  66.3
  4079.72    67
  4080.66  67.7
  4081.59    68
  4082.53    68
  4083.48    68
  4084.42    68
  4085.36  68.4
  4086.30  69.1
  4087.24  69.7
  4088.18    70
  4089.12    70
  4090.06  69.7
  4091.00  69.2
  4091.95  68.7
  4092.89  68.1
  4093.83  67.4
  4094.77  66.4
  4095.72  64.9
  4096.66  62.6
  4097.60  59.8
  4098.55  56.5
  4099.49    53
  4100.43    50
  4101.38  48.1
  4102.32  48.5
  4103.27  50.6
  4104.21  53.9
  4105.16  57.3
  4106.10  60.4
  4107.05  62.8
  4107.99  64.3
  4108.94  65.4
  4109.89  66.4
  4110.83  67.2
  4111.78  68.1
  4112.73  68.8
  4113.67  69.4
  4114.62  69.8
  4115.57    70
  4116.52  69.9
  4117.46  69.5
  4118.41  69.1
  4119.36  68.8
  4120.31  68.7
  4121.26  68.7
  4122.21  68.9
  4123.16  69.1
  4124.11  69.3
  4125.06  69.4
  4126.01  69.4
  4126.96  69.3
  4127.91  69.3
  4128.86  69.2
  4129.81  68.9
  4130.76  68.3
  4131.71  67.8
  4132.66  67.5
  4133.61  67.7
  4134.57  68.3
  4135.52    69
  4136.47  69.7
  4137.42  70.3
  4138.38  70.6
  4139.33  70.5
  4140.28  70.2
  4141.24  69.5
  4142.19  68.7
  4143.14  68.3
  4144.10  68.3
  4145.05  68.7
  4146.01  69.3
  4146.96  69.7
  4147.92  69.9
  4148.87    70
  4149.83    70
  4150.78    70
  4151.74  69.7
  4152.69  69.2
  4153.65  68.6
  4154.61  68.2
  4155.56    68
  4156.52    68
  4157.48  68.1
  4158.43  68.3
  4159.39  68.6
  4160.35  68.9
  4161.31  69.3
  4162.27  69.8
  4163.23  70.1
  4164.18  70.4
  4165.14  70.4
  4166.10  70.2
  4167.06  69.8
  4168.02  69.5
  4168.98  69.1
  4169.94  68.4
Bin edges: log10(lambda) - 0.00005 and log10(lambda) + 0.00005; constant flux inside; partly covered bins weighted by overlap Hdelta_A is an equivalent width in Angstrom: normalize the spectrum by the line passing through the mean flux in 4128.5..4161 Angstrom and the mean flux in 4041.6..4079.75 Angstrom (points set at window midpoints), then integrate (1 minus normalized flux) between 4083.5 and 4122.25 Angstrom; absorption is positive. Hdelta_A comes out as 2.1 Angstrom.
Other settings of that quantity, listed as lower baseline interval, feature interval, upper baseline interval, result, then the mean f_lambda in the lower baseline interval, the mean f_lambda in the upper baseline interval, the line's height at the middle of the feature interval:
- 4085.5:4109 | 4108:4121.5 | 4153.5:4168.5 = -1.0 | 61.9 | 69.2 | 63.9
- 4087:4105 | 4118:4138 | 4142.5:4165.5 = -1.0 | 61.2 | 69.2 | 65.6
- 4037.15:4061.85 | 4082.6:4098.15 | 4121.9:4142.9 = 0.3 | 68.2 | 69.1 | 68.7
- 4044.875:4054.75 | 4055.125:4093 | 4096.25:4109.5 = -3.1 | 67.9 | 56.7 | 62.8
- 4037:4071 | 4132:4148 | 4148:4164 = 0.0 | 67.9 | 69.1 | 68.9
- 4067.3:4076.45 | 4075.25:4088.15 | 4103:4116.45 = -0.2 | 67.6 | 64.3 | 66.7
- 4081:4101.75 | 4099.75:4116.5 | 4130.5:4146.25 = 1.3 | 64.8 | 69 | 66.3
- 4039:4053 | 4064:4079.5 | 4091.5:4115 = -0.5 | 68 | 61.5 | 65.1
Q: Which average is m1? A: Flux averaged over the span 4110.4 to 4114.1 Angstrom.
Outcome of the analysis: 68.4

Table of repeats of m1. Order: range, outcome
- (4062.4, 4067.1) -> 66.4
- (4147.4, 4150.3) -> 69.9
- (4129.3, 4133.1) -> 68.2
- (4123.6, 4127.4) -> 69.3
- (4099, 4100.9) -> 51.8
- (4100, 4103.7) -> 49.2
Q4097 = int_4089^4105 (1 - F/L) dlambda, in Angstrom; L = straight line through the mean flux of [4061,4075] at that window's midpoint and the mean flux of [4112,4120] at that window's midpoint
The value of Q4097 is 1.95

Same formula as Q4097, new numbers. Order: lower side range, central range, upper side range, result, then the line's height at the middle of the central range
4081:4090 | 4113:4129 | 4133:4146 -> 0.0 Angstrom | 69.1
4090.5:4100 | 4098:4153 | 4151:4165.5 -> -0.1 Angstrom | 66.2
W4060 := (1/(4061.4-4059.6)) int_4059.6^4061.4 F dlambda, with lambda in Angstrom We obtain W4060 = 67.9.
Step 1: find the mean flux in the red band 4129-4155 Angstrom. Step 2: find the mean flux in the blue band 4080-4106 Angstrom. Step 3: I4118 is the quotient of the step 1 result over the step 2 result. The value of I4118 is 1.10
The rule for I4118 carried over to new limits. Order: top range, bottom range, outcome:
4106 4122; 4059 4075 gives 1.00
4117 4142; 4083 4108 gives 1.11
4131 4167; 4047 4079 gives 1.02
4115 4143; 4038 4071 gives 1.02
